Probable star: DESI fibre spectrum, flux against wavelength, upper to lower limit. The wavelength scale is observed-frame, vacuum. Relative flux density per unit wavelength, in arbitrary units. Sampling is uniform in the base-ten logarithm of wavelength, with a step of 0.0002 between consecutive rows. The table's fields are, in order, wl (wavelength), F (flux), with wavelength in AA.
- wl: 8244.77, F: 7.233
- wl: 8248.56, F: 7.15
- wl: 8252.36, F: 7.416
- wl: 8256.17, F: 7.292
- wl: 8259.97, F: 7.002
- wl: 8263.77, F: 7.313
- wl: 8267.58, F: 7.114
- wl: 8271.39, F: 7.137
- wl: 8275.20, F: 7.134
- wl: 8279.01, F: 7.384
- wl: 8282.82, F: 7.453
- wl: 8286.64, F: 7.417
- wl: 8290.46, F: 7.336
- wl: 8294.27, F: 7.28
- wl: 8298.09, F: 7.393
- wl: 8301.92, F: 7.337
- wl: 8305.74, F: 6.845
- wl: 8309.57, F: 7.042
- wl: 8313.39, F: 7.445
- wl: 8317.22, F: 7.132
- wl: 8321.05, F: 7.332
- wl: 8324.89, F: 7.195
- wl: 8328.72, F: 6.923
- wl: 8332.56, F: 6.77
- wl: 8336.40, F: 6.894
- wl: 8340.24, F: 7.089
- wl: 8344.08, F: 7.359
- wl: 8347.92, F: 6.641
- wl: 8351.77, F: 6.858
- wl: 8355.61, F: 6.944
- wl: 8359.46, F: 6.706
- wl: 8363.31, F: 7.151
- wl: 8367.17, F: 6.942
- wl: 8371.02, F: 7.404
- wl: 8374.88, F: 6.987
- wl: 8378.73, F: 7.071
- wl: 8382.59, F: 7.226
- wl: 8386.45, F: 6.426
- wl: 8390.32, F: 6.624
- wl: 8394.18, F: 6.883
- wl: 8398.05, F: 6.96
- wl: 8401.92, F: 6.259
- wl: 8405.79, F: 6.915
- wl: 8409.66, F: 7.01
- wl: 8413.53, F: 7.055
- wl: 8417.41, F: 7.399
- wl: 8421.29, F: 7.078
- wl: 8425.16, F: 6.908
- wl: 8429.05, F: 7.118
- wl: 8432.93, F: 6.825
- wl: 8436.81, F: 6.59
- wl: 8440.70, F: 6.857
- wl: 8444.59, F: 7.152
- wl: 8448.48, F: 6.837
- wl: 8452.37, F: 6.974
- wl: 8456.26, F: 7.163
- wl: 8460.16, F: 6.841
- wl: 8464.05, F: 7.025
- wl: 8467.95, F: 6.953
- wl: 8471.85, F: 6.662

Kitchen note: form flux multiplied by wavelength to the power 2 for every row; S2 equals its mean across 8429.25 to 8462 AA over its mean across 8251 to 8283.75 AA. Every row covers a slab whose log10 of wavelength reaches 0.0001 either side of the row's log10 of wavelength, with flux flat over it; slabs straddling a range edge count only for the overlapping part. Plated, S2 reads 1.0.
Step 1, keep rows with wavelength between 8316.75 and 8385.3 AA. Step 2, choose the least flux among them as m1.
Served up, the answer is 6.641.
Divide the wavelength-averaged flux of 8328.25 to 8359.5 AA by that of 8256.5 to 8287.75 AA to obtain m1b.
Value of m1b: 1.0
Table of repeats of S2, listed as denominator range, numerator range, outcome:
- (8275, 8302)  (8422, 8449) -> 0.97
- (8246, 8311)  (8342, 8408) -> 0.98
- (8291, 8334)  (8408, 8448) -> 1.00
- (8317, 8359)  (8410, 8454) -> 1.02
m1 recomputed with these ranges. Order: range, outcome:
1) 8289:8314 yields 6.845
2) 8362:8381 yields 6.942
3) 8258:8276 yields 7.002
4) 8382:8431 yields 6.259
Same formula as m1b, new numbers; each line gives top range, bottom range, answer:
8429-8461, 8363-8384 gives 0.97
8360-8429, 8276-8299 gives 0.94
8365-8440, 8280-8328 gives 0.95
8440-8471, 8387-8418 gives 1.02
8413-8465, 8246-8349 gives 0.97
